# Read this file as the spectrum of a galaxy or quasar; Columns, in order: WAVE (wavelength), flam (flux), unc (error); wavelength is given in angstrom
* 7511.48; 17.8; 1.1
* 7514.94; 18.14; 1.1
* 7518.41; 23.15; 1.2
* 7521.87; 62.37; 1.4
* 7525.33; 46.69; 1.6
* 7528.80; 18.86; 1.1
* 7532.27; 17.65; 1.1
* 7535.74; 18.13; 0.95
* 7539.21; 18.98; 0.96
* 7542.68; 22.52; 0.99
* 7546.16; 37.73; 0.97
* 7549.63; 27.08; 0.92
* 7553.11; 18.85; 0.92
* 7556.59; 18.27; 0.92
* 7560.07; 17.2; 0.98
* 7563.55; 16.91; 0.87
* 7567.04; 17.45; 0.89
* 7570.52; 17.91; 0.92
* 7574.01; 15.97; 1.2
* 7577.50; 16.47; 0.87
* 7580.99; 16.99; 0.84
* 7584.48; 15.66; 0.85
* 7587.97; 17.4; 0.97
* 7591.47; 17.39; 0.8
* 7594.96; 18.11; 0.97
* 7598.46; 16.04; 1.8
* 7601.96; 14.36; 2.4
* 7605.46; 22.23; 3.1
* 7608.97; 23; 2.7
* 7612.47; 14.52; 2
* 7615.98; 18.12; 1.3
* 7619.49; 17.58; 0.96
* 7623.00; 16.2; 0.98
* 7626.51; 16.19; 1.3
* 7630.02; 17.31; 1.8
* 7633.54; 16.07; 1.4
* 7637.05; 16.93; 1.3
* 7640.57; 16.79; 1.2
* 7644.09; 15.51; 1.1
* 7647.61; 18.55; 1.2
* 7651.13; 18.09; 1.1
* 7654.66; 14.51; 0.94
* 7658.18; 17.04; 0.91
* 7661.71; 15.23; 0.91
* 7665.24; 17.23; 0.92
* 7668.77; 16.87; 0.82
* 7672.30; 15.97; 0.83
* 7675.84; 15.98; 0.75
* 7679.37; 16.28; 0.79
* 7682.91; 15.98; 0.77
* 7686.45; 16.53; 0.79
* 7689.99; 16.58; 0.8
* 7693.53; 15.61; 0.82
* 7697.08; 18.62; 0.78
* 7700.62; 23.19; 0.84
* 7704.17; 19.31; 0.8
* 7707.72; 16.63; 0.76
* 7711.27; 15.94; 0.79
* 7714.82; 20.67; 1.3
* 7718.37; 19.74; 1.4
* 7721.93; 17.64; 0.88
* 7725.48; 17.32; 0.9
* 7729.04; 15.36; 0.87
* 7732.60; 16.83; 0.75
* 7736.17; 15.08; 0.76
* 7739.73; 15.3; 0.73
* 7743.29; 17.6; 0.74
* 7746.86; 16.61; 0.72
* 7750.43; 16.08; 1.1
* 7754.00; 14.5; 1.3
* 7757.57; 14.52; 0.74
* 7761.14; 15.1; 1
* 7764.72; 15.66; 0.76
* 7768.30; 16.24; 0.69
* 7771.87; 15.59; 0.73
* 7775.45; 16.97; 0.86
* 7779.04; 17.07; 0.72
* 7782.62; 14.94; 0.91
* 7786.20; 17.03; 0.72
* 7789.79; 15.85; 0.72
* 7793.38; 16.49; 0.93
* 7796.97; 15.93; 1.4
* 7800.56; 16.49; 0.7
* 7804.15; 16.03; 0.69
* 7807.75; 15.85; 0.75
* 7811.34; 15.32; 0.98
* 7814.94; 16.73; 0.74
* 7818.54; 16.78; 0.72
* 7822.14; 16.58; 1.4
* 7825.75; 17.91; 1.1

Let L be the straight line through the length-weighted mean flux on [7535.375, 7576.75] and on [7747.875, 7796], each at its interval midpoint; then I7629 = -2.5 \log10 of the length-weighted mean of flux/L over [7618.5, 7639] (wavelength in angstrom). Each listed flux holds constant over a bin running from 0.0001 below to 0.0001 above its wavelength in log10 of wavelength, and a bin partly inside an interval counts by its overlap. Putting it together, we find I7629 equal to 0.14 mag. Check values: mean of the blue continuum 20.6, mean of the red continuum 15.9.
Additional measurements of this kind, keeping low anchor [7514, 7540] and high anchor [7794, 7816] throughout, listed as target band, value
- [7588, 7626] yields 0.38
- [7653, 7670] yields 0.36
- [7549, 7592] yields 0.44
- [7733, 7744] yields 0.19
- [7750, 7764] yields 0.21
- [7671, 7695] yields 0.31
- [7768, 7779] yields 0.07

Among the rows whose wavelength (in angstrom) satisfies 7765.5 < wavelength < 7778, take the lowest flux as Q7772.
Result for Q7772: 15.59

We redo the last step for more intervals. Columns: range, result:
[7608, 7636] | 14.52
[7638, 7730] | 14.51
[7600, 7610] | 14.36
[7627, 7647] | 15.51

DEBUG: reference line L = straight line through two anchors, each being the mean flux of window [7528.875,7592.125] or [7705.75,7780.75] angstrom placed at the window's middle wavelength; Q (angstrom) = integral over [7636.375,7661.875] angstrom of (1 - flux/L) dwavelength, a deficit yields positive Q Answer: 1.9 angstrom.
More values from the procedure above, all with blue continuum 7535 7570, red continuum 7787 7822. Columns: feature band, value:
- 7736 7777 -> 3.3 angstrom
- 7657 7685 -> 3.8 angstrom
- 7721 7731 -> 0.6 angstrom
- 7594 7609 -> 1.5 angstrom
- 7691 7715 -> -0.2 angstrom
